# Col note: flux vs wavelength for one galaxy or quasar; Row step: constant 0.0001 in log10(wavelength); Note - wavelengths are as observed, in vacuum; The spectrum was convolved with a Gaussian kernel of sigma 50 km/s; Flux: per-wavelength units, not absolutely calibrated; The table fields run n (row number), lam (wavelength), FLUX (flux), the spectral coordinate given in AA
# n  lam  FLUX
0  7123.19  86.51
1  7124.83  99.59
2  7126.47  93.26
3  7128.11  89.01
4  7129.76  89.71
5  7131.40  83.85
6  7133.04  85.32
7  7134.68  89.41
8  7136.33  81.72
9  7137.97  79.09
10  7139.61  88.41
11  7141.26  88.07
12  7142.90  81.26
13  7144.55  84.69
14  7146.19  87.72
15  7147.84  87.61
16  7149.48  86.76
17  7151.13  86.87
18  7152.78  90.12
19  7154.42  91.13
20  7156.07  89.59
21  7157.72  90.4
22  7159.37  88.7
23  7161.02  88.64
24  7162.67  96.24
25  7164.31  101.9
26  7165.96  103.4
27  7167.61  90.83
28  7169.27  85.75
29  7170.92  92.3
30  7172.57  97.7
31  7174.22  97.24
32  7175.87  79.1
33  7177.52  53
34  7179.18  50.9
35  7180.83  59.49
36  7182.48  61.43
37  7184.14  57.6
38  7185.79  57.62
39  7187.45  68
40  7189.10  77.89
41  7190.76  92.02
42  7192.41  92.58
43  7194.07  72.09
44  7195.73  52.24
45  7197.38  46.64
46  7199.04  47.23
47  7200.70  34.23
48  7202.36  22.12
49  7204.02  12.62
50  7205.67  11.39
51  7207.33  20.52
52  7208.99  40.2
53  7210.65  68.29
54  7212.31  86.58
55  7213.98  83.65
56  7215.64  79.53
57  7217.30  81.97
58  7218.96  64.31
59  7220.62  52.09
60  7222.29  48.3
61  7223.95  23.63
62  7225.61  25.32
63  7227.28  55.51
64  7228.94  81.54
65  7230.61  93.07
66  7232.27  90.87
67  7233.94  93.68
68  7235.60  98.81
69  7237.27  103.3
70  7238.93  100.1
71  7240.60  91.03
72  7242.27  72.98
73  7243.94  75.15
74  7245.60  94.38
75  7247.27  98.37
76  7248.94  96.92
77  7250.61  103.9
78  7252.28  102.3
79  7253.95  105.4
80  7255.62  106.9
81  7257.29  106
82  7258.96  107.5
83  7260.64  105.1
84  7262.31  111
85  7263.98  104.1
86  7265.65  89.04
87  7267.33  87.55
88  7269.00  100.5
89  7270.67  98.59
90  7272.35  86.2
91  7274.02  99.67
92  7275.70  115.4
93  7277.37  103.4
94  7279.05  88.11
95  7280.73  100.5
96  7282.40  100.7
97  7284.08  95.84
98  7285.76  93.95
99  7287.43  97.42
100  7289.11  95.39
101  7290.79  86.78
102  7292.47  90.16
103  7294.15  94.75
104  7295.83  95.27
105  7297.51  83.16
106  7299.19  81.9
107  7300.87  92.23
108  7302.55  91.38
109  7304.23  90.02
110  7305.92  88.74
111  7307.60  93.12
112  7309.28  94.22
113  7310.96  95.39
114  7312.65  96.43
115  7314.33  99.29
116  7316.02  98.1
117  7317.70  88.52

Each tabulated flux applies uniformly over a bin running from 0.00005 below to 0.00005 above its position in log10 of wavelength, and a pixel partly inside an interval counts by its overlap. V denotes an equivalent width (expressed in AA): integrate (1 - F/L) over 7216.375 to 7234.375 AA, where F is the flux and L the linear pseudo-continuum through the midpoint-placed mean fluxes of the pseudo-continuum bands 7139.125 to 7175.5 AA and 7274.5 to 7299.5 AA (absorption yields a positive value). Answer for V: 5.6 AA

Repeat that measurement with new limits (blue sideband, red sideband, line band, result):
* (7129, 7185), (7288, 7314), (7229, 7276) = -4.4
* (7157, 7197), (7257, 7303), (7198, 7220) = 9.0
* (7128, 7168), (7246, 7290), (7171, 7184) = 2.8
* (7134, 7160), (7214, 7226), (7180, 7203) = 2.8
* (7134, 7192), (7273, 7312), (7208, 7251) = 6.0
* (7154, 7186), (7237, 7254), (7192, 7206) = 7.0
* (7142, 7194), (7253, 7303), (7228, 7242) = -0.2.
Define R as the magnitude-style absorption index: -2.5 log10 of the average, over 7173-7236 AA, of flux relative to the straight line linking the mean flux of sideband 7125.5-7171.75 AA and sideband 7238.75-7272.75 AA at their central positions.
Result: 0.46 mag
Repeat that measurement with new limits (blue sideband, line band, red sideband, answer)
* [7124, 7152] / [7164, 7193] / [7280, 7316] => 0.14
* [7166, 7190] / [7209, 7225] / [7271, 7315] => 0.26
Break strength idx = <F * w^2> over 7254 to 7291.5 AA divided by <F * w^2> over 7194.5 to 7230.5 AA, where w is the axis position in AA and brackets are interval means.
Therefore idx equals 1.99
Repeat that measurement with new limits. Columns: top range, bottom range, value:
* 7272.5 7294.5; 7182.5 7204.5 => 1.73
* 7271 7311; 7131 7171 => 1.10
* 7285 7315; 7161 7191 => 1.21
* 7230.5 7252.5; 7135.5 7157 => 1.11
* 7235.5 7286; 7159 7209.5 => 1.52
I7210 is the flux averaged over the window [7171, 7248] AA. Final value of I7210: 66.9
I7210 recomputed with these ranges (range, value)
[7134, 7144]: 84.5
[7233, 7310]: 95.9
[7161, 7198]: 77.1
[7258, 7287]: 99.3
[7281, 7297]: 94.5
